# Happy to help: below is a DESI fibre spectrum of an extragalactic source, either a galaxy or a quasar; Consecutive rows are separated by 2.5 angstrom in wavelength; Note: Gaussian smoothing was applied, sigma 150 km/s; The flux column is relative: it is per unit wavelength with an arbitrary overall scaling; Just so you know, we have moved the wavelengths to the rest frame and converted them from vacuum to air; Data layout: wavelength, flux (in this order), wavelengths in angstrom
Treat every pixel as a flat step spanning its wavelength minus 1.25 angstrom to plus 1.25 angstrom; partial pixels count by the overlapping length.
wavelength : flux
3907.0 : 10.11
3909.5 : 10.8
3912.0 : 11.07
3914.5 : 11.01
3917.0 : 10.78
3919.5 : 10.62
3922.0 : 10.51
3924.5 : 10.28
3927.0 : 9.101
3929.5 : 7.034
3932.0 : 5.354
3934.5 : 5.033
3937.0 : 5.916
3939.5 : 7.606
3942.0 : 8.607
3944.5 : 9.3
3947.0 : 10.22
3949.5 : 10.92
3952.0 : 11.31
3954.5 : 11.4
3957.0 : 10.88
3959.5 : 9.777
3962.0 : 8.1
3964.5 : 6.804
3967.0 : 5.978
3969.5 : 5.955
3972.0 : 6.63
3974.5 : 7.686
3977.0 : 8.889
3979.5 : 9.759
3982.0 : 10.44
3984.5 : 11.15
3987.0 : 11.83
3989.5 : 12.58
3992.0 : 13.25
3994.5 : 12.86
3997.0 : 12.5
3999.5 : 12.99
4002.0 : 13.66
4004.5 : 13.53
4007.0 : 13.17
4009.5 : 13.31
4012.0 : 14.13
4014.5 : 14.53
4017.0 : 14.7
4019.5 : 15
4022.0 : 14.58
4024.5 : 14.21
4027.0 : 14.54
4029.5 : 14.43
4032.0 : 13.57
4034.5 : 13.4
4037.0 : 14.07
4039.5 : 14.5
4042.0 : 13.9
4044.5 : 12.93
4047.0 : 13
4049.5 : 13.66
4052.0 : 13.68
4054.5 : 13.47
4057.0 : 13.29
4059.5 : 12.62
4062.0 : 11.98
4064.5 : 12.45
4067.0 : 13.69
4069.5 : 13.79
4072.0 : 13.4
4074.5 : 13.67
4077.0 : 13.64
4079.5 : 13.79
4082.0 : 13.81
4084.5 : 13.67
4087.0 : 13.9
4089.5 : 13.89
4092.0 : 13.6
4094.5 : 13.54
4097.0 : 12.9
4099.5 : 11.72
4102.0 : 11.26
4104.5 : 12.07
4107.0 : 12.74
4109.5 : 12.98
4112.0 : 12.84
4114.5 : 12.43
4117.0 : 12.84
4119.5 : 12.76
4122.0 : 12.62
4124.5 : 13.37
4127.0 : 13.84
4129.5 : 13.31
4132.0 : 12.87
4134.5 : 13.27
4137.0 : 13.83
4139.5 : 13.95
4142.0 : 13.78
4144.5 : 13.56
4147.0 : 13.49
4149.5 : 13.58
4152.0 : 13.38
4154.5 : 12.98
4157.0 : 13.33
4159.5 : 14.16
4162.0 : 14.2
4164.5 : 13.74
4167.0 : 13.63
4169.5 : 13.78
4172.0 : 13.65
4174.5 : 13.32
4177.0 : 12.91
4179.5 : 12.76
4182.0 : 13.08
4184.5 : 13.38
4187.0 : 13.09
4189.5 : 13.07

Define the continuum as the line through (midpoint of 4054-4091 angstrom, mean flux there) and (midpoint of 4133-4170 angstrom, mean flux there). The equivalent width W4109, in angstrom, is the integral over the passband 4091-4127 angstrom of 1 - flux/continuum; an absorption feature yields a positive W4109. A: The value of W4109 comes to 2.1 angstrom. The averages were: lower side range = 13.4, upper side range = 13.6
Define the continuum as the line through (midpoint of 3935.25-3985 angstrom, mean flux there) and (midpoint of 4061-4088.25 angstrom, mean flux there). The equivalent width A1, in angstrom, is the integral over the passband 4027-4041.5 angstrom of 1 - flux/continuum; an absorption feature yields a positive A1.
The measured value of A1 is -2.7 angstrom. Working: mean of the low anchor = 8.79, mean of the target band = 14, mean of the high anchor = 13.4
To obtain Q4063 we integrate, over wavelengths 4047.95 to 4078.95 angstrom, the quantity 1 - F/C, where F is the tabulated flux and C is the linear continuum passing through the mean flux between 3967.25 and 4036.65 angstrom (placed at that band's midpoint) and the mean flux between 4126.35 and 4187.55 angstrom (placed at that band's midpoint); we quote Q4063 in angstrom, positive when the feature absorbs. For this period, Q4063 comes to -1.3 angstrom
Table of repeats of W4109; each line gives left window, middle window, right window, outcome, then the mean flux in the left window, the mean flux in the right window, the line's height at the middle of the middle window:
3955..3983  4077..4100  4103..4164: -3.1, 8.33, 13.3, 11.9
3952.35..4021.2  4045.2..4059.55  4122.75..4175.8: -1.4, 11.2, 13.6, 12.1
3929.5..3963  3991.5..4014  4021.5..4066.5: -3.5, 8.74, 13.6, 11.5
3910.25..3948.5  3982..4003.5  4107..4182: -4.8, 8.87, 13.3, 10.2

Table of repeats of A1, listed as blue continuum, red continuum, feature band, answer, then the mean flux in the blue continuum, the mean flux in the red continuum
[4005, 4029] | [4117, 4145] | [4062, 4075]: 0.5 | 14.2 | 13.3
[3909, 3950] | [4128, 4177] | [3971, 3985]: 1.4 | 9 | 13.6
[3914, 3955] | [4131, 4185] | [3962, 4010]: -2.1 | 9.04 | 13.5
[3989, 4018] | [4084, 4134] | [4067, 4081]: -0.6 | 13.4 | 13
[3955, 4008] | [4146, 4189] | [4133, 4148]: -0.7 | 10.4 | 13.4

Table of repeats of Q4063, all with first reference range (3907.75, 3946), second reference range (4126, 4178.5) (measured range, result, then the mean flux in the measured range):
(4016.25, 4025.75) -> -3.32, 14.6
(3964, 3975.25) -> 3.71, 6.55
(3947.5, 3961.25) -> -1.84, 10.7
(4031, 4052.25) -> -4.48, 13.6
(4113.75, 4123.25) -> 0.13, 12.7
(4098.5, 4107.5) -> 0.46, 11.9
